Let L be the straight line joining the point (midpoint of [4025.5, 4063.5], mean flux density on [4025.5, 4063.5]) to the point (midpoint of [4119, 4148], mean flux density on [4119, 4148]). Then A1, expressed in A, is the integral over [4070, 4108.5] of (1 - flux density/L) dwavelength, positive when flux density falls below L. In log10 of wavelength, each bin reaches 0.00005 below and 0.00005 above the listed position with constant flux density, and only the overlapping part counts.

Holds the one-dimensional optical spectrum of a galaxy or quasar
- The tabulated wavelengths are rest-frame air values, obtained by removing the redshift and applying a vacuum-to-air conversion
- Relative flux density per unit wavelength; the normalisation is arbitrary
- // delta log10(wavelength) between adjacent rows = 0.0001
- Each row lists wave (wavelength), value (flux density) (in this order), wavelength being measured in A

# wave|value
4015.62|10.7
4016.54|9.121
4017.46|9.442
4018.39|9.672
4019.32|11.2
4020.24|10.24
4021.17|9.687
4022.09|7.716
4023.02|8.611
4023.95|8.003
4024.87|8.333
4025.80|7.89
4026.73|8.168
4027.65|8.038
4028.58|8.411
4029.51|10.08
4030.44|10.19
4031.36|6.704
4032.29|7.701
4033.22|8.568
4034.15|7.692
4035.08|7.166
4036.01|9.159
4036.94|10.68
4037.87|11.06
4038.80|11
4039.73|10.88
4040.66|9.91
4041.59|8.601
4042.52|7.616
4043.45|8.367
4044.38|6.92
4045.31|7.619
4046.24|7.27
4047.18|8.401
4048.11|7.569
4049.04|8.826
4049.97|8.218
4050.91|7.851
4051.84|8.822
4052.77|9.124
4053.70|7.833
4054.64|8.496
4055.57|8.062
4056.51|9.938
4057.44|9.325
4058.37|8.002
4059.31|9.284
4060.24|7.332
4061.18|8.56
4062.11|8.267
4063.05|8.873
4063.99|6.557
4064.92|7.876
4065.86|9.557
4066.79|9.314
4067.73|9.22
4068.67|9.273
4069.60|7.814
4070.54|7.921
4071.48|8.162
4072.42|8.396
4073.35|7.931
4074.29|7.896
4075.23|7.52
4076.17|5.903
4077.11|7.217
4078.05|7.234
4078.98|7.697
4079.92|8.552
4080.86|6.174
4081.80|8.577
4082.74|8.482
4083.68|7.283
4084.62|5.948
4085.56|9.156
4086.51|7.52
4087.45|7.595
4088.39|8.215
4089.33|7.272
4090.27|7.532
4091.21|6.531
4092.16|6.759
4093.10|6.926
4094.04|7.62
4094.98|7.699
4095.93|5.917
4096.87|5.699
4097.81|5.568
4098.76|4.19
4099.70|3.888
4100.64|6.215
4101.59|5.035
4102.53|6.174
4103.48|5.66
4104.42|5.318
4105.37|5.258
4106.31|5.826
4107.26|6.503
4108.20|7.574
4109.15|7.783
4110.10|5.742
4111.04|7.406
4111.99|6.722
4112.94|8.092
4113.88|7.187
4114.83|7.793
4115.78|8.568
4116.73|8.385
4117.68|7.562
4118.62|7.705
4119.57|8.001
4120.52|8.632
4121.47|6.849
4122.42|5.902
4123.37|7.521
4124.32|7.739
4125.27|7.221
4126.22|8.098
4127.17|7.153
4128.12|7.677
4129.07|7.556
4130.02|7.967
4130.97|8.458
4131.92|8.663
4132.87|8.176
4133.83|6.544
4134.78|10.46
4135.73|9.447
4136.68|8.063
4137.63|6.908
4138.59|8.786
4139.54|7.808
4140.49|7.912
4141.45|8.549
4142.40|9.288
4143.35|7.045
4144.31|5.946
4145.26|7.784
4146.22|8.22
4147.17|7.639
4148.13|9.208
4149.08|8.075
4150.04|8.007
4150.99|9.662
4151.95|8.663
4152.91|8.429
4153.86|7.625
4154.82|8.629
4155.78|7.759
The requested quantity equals 6.3 A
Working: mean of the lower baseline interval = 8.6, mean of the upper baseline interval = 7.88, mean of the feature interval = 6.89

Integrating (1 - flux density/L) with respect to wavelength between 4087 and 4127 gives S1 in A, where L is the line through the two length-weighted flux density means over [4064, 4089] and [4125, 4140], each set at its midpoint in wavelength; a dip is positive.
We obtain 5.7 A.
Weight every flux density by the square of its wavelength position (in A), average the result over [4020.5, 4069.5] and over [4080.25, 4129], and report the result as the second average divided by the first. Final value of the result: 0.84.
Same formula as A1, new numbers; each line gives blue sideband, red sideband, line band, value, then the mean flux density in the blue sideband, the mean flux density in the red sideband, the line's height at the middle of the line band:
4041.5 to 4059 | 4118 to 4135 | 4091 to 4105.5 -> 3.72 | 8.26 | 7.75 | 7.94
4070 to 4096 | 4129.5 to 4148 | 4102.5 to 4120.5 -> 1.71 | 7.51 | 8.11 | 7.81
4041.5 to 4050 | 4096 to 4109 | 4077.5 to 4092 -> -2.72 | 7.9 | 5.67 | 6.37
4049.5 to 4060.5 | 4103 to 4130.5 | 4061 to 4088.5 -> 0.62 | 8.55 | 7.22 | 8.12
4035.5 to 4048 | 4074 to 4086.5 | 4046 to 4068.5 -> -0.24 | 8.99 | 7.5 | 8.39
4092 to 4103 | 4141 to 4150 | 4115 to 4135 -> -1.99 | 5.96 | 7.97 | 7.11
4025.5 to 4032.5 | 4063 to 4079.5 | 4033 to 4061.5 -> -1.38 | 8.44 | 8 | 8.25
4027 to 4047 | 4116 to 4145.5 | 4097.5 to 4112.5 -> 4.01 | 8.73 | 7.87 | 8.11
